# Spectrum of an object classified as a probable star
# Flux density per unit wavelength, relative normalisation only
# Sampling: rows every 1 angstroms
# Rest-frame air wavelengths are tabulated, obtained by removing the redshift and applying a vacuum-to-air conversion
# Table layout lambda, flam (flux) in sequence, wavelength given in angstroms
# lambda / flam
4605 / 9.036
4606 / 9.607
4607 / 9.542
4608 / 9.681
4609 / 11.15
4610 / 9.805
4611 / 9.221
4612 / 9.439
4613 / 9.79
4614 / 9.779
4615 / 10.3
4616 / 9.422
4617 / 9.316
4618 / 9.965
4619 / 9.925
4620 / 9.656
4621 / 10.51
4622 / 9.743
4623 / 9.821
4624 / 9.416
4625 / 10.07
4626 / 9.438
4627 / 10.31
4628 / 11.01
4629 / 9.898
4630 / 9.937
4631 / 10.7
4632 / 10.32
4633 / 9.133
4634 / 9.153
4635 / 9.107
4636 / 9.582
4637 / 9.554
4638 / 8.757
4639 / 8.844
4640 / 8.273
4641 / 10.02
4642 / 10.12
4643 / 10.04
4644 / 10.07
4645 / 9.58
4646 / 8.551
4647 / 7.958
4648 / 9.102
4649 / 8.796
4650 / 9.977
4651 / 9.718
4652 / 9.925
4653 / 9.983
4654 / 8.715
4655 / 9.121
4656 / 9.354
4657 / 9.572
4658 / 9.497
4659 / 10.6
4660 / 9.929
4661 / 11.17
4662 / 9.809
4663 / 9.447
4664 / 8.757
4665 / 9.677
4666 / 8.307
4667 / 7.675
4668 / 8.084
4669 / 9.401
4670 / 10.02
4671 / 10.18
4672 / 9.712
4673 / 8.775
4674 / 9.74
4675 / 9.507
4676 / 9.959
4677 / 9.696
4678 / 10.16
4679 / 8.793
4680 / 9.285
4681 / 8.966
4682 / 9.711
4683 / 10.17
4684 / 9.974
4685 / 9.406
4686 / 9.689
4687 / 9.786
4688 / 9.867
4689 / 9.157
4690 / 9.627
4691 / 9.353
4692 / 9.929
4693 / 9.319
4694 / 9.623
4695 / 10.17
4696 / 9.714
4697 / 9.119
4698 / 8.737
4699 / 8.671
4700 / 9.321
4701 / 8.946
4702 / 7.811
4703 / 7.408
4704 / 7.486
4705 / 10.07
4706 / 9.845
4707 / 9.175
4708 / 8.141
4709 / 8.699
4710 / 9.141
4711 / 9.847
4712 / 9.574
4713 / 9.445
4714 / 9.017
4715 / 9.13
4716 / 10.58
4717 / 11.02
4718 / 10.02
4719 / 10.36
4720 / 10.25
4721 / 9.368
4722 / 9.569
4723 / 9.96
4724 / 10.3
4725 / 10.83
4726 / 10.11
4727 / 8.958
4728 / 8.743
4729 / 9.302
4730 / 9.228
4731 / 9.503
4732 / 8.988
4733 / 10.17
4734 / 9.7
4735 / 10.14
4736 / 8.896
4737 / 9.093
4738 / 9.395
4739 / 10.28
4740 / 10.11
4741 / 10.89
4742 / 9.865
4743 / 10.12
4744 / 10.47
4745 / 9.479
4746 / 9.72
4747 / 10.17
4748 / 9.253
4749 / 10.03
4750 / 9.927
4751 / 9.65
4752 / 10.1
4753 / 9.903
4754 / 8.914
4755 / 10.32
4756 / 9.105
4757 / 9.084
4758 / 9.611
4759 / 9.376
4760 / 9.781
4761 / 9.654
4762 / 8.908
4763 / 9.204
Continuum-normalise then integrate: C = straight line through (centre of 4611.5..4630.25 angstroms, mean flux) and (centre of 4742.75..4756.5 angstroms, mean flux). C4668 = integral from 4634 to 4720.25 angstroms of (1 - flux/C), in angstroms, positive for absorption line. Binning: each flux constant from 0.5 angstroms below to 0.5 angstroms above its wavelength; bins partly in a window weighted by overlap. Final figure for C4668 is 3.8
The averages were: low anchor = 9.88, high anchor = 9.79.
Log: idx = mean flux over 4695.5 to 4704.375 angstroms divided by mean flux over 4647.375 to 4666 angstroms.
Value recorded 0.90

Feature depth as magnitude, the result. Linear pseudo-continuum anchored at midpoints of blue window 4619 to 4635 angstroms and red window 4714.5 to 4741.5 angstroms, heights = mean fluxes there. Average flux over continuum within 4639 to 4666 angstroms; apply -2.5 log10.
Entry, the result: 0.04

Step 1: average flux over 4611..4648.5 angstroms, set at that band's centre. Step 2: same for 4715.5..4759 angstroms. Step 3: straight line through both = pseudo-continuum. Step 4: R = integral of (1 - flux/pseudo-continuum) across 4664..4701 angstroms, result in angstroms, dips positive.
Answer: 1.2 angstroms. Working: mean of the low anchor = 9.63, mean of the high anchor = 9.8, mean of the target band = 9.41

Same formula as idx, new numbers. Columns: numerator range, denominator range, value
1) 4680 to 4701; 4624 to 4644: 0.98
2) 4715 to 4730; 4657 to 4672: 1.04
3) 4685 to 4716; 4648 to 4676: 0.97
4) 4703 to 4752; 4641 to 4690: 1.02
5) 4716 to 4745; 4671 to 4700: 1.03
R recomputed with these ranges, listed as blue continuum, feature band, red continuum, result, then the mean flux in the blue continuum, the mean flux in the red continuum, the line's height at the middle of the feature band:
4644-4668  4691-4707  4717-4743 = 0.9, 9.35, 9.79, 9.61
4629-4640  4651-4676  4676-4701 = 0.0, 9.47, 9.51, 9.49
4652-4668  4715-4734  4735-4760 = -0.3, 9.41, 9.75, 9.66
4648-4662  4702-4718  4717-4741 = 0.9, 9.7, 9.76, 9.74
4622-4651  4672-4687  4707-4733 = 0.0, 9.56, 9.61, 9.58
